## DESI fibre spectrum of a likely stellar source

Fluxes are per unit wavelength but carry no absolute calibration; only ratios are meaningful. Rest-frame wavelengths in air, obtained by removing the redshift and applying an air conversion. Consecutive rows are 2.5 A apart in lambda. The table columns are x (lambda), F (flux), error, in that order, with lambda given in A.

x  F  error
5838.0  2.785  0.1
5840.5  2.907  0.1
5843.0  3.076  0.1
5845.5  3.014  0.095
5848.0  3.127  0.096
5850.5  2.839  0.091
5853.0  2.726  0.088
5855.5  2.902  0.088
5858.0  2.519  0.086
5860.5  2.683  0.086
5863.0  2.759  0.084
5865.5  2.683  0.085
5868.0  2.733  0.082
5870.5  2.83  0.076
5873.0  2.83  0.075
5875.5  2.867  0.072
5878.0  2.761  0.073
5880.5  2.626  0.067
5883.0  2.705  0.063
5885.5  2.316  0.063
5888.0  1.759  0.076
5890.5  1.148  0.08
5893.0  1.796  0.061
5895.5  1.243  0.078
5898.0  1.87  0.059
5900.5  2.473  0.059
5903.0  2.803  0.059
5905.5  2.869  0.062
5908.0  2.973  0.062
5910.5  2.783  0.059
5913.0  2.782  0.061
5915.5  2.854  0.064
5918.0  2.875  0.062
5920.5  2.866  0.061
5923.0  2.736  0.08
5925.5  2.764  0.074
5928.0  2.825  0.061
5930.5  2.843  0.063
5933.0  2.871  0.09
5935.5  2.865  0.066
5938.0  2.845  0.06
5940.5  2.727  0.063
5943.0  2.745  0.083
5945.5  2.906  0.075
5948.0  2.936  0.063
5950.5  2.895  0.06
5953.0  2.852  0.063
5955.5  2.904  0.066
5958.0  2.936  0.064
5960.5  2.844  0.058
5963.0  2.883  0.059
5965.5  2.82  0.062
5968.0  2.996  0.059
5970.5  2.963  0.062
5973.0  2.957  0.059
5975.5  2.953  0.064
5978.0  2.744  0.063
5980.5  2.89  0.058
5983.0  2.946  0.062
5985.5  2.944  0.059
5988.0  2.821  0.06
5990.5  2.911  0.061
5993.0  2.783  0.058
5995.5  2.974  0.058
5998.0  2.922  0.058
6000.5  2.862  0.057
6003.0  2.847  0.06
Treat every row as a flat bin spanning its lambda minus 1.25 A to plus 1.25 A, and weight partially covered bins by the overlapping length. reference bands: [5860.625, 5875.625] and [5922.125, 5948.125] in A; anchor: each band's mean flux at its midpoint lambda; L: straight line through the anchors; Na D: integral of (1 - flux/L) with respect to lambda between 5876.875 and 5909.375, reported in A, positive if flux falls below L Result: 6.2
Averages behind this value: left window 2.77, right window 2.82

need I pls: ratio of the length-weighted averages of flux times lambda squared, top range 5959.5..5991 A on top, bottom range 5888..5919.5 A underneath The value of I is 1.26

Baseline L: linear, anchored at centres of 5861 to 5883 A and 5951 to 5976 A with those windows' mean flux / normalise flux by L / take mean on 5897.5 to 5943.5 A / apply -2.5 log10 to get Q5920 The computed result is 0.03 mag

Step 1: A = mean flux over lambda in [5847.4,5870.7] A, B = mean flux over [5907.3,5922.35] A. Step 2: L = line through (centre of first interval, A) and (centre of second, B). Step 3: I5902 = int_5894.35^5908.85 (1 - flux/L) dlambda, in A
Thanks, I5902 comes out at 2.39 A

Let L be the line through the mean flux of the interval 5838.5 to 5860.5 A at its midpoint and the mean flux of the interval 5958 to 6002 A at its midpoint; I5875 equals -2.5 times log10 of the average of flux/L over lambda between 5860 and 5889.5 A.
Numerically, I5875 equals 0.10 mag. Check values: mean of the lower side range 2.87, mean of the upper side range 2.9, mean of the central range 2.62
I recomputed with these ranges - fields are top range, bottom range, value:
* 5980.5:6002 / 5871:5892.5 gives 1.27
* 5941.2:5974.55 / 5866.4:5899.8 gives 1.30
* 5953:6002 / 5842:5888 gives 1.09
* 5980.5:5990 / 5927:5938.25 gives 1.04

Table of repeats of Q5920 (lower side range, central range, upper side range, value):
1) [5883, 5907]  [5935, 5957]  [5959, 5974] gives -0.07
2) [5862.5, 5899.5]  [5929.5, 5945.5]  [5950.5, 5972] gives -0.04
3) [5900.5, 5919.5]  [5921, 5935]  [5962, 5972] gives 0.02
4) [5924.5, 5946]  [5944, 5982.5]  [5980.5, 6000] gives -0.01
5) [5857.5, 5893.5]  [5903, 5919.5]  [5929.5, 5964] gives -0.07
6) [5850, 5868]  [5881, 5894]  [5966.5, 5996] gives 0.36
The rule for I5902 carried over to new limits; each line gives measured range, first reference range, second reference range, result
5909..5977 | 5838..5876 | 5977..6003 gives 0.05 A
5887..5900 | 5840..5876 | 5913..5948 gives 5.59 A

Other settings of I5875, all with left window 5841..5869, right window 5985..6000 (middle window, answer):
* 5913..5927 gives 0.015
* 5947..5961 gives -0.010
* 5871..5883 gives 0.027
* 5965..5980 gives -0.011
